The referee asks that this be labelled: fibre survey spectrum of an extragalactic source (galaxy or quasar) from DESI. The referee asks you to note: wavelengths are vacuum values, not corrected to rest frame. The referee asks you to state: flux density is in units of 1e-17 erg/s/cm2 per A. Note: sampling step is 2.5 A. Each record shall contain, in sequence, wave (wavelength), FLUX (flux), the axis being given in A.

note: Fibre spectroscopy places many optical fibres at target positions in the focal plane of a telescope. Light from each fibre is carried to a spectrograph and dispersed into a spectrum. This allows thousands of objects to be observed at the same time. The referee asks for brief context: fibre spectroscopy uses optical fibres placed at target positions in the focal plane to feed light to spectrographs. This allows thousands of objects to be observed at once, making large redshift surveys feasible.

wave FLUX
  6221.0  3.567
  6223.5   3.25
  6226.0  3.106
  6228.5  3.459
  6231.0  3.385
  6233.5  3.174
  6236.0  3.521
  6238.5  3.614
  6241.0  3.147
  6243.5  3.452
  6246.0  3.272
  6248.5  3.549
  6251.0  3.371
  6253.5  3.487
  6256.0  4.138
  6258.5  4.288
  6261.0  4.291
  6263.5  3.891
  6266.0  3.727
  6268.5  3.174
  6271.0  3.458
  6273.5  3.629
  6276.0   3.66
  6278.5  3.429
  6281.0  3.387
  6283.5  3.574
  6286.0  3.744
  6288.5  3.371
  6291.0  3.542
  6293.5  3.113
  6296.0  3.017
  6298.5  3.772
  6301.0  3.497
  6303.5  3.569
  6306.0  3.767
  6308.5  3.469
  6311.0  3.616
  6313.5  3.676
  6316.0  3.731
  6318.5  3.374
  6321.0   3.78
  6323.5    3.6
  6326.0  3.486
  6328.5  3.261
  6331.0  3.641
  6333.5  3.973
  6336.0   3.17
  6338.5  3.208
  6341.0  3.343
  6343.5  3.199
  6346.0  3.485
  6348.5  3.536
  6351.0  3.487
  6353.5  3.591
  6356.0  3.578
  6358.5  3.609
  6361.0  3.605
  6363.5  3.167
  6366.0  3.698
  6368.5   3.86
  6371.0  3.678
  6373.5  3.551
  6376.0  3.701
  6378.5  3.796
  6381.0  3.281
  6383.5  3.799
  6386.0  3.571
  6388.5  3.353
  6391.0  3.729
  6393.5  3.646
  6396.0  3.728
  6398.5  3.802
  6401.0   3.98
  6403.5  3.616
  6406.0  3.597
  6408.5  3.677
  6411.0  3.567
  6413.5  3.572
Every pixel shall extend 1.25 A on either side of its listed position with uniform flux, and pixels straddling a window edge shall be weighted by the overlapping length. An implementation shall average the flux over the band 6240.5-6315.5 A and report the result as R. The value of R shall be 3.58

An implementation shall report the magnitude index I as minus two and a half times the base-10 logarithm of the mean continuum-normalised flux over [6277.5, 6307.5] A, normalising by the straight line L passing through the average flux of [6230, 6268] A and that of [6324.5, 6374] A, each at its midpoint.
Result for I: 0.03 mag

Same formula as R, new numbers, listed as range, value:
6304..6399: 3.57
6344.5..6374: 3.57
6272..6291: 3.54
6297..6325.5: 3.61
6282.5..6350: 3.5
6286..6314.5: 3.5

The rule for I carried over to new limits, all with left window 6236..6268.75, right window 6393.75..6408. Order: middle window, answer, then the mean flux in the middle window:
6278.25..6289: 0.047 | 3.52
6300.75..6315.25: 0.022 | 3.61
